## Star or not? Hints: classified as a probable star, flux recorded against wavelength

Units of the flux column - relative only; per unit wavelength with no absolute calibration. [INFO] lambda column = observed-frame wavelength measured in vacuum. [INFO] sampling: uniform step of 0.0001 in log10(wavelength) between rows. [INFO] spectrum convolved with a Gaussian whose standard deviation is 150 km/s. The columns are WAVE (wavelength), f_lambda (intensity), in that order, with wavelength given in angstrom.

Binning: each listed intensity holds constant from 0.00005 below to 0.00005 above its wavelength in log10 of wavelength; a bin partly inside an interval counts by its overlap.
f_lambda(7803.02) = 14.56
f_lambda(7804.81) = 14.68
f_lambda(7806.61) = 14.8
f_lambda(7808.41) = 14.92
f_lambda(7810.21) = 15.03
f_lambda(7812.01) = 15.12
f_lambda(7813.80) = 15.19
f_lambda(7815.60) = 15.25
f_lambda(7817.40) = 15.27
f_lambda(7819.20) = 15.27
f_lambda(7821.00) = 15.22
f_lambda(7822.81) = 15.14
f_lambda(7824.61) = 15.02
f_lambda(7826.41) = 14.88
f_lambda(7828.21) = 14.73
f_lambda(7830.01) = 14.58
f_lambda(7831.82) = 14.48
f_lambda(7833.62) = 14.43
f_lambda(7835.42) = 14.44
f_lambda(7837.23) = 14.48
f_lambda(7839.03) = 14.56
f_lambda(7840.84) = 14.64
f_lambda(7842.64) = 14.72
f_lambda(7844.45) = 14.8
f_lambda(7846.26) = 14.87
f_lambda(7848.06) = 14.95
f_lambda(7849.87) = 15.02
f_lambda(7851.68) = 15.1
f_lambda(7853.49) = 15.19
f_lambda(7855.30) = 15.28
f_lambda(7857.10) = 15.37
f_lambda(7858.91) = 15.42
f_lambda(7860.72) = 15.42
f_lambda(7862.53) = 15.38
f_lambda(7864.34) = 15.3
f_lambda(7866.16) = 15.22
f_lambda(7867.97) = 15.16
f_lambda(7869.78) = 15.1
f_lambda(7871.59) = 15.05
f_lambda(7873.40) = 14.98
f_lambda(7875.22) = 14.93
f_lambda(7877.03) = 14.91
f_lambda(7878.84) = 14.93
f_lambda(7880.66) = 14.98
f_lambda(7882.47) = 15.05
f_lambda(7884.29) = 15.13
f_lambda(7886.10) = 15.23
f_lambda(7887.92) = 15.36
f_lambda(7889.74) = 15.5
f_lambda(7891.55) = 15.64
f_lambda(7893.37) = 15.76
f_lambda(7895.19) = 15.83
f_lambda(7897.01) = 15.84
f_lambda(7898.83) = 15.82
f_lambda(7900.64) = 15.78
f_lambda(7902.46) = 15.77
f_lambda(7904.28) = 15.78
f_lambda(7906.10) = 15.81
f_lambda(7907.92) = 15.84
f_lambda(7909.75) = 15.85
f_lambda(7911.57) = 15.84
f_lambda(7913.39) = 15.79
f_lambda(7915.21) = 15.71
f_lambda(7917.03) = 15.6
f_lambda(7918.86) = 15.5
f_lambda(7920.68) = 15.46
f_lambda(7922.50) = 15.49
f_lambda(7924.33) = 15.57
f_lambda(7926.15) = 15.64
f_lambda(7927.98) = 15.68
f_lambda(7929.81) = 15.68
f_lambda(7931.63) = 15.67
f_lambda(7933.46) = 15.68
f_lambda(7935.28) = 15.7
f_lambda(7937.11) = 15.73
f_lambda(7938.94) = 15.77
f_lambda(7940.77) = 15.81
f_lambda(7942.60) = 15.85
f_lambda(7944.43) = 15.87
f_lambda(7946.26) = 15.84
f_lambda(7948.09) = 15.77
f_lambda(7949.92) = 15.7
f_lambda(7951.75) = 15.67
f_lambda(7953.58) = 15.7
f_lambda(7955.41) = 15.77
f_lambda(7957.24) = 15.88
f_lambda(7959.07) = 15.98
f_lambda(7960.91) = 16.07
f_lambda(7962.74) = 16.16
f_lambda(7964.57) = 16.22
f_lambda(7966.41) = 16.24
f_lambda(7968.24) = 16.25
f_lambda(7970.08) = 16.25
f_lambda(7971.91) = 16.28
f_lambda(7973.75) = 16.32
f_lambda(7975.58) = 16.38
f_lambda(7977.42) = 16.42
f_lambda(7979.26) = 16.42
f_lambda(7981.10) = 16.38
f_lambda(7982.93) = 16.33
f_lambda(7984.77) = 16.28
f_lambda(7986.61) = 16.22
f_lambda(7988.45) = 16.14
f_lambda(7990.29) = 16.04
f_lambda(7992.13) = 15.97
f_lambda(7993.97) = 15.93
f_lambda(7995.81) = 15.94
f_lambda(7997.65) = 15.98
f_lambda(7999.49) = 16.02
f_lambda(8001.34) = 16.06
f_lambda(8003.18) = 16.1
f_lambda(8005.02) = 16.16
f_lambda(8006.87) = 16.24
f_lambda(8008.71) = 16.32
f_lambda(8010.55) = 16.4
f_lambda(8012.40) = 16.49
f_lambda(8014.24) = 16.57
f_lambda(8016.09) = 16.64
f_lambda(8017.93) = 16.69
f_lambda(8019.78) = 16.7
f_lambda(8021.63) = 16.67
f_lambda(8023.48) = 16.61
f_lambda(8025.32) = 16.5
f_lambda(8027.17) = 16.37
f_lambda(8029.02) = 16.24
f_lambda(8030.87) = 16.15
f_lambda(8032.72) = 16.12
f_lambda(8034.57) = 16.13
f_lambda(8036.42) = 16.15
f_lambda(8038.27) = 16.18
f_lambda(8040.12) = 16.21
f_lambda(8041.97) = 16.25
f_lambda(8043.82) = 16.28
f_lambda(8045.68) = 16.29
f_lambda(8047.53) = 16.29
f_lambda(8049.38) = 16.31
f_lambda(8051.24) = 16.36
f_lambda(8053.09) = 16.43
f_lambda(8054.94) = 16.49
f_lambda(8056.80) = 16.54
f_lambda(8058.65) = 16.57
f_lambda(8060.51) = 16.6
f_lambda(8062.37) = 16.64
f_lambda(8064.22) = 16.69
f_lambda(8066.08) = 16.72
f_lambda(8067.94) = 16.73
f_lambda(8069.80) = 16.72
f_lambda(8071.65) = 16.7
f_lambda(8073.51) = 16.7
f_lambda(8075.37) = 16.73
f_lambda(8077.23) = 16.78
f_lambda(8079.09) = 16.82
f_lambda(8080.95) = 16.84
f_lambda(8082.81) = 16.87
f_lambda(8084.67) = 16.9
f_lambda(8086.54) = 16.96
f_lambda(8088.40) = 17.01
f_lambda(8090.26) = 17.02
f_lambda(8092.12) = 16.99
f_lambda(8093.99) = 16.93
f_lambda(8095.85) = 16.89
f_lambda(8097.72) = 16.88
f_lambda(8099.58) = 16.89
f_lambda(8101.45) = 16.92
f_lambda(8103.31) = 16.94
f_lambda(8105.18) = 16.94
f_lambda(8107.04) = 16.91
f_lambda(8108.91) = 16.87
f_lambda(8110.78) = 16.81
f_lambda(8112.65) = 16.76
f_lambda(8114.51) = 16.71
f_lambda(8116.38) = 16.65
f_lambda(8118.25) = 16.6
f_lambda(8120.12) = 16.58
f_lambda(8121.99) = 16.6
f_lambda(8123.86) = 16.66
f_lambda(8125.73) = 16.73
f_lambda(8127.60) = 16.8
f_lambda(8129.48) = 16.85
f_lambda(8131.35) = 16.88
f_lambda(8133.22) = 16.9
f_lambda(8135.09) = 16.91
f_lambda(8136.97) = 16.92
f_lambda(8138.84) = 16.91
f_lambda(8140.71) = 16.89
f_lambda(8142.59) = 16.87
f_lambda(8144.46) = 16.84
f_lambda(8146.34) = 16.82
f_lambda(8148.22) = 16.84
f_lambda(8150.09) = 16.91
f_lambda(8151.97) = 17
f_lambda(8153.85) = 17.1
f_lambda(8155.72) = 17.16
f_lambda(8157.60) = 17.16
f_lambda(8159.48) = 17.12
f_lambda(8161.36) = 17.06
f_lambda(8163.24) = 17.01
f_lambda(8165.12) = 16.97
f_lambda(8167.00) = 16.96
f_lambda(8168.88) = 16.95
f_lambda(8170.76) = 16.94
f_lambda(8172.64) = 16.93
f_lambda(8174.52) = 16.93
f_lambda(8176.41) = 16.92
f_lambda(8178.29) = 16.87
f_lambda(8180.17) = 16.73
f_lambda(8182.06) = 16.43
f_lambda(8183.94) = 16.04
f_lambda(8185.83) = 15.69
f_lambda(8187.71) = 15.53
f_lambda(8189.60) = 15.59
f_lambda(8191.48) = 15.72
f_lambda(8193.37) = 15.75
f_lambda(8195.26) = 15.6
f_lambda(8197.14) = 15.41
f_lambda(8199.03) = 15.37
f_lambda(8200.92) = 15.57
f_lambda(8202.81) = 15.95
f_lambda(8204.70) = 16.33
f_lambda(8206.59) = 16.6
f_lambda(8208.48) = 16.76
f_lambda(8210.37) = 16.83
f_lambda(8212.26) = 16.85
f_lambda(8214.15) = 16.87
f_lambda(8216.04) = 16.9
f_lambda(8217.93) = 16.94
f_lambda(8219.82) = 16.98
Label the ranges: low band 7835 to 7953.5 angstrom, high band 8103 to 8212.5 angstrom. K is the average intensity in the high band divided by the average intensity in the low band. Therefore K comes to 1.1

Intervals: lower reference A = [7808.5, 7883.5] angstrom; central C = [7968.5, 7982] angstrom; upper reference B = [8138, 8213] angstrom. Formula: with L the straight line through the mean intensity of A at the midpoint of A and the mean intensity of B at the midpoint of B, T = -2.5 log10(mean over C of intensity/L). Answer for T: -0.05 mag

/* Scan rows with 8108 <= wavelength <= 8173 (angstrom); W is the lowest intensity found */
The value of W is 16.58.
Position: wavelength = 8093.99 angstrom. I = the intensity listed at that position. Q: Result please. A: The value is 16.93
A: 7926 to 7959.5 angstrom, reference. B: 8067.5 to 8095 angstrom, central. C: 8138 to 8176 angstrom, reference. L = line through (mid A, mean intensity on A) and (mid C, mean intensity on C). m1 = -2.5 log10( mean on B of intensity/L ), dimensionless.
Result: -0.02 mag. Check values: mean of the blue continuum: 15.8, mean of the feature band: 16.9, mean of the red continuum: 17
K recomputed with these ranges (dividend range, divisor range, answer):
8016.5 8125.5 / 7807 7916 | 1.09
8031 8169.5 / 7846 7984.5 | 1.07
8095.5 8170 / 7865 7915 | 1.09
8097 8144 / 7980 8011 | 1.04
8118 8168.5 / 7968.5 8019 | 1.04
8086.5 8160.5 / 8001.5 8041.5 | 1.03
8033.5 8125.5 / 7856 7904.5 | 1.09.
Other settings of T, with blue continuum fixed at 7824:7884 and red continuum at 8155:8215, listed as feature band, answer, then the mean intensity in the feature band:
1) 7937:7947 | -0.03 mag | 15.8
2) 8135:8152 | -0.04 mag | 16.9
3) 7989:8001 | -0.03 mag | 16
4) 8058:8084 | -0.05 mag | 16.7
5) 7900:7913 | -0.04 mag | 15.8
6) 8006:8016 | -0.05 mag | 16.4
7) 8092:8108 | -0.06 mag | 16.9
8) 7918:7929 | -0.02 mag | 15.6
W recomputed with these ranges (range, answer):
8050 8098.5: 16.36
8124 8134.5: 16.73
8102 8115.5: 16.71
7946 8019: 15.67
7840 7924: 14.64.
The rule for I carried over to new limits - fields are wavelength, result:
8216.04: 16.9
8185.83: 15.69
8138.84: 16.91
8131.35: 16.88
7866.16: 15.22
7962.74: 16.16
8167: 16.96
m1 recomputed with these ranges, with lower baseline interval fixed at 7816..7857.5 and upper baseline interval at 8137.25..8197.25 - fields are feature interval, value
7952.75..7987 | -0.041 mag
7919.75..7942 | -0.019 mag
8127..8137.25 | -0.027 mag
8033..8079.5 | -0.029 mag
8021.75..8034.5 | -0.030 mag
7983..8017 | -0.030 mag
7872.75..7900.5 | -0.014 mag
